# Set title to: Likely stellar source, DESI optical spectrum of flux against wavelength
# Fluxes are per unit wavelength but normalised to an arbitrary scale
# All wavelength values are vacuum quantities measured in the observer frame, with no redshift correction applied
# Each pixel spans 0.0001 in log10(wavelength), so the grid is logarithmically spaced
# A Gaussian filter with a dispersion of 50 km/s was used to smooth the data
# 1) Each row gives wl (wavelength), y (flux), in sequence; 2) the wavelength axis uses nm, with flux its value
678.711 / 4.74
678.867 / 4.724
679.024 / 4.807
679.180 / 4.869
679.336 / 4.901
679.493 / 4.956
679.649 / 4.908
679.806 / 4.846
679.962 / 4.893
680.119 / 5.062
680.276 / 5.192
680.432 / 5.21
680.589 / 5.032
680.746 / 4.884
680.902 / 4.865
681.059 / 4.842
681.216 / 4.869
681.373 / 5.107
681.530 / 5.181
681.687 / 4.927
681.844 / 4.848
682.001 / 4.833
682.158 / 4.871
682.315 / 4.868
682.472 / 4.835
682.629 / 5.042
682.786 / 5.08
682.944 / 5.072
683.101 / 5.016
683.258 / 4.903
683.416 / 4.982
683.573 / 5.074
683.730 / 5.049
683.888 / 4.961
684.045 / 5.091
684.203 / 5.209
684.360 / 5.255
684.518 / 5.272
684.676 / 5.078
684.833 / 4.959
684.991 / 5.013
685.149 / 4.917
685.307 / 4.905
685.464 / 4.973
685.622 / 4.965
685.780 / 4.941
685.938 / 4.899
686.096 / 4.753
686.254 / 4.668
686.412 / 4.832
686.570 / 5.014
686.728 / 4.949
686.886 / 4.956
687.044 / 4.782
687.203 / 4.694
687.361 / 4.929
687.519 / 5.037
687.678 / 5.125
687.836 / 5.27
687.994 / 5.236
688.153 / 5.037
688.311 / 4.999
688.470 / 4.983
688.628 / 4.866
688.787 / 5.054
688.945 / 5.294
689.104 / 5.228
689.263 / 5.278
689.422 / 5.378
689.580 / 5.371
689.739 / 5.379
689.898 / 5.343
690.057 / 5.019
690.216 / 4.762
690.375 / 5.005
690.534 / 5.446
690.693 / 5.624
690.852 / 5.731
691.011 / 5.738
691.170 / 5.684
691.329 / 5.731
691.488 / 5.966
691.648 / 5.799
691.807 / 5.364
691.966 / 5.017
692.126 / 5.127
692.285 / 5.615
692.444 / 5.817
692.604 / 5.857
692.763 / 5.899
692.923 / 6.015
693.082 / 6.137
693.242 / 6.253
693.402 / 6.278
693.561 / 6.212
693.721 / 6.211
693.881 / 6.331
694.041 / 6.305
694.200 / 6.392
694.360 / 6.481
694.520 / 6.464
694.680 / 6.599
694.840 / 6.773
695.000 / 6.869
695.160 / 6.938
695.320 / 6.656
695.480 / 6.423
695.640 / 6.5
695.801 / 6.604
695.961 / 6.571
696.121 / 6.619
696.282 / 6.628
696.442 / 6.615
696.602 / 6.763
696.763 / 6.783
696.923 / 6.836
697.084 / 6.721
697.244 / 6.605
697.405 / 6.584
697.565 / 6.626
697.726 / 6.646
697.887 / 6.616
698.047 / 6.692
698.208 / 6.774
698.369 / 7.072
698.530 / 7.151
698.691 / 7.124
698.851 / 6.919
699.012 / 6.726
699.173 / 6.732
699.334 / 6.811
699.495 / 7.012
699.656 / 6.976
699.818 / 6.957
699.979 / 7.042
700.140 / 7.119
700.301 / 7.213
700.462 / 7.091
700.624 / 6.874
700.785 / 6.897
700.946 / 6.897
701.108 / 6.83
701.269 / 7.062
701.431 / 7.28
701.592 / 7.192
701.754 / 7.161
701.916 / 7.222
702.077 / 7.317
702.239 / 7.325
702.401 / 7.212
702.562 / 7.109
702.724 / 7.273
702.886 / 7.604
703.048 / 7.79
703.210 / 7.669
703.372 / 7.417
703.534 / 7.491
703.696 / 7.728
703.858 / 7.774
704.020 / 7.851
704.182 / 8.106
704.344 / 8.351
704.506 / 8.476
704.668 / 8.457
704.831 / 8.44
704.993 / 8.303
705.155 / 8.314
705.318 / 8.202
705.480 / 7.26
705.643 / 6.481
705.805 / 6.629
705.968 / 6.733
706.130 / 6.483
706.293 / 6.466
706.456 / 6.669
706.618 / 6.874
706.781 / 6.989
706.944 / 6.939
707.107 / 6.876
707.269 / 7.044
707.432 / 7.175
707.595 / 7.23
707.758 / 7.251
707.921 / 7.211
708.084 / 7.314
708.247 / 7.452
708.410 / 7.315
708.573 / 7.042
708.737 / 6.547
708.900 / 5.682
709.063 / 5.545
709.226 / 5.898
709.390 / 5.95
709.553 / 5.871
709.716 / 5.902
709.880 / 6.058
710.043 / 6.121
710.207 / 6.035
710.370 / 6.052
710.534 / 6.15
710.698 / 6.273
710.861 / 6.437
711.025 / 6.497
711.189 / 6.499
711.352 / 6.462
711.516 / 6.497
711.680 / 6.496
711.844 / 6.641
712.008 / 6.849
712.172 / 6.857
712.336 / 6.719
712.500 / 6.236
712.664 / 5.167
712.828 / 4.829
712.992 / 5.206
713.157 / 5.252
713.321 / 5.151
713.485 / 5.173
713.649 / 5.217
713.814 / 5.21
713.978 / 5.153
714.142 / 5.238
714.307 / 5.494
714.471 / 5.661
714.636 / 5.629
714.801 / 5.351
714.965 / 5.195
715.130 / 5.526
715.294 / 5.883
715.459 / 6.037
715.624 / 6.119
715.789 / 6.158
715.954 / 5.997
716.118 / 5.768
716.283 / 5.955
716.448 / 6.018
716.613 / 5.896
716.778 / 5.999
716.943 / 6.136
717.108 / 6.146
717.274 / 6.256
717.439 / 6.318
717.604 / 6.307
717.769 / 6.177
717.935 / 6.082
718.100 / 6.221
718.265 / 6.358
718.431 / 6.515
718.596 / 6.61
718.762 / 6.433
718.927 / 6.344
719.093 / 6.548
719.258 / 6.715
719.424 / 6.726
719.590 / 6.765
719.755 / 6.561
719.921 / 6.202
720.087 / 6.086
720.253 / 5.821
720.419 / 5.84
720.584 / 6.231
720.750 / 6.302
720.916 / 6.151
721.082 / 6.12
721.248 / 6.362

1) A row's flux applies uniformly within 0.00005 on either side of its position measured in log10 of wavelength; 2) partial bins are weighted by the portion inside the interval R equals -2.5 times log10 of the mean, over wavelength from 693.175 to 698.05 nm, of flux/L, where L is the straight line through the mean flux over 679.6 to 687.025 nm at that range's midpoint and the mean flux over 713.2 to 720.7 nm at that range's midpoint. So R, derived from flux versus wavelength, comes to -0.22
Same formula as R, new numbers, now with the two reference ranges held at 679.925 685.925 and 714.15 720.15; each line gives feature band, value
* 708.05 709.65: -0.11 mag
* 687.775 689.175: 0.02 mag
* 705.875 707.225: -0.17 mag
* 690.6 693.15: -0.08 mag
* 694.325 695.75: -0.23 mag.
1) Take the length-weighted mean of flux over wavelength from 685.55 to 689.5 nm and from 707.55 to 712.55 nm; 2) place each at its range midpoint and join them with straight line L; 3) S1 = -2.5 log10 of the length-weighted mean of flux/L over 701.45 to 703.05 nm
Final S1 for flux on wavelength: -0.22 mag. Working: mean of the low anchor 5.01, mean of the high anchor 6.48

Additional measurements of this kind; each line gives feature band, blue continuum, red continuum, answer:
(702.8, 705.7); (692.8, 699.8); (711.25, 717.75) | -0.24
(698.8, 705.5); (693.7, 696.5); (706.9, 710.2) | -0.13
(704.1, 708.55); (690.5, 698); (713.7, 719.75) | -0.20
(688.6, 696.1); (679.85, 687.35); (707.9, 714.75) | -0.11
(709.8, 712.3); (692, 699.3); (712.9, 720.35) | -0.05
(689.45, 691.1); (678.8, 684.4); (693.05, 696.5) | 0.12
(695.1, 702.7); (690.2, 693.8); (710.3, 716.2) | -0.19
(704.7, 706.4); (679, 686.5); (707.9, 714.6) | -0.25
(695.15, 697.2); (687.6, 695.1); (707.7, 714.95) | -0.16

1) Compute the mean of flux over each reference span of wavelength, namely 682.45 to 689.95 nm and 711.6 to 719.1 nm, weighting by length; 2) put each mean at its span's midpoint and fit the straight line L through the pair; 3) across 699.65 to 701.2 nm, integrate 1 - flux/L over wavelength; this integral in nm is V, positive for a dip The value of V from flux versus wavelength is -0.43 nm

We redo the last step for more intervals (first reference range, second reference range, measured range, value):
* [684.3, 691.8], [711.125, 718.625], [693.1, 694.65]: -0.29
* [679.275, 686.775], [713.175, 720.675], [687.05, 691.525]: -0.07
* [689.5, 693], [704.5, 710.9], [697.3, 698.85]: -0.19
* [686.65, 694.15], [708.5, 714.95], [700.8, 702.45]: -0.42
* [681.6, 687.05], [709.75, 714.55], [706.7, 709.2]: -0.48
